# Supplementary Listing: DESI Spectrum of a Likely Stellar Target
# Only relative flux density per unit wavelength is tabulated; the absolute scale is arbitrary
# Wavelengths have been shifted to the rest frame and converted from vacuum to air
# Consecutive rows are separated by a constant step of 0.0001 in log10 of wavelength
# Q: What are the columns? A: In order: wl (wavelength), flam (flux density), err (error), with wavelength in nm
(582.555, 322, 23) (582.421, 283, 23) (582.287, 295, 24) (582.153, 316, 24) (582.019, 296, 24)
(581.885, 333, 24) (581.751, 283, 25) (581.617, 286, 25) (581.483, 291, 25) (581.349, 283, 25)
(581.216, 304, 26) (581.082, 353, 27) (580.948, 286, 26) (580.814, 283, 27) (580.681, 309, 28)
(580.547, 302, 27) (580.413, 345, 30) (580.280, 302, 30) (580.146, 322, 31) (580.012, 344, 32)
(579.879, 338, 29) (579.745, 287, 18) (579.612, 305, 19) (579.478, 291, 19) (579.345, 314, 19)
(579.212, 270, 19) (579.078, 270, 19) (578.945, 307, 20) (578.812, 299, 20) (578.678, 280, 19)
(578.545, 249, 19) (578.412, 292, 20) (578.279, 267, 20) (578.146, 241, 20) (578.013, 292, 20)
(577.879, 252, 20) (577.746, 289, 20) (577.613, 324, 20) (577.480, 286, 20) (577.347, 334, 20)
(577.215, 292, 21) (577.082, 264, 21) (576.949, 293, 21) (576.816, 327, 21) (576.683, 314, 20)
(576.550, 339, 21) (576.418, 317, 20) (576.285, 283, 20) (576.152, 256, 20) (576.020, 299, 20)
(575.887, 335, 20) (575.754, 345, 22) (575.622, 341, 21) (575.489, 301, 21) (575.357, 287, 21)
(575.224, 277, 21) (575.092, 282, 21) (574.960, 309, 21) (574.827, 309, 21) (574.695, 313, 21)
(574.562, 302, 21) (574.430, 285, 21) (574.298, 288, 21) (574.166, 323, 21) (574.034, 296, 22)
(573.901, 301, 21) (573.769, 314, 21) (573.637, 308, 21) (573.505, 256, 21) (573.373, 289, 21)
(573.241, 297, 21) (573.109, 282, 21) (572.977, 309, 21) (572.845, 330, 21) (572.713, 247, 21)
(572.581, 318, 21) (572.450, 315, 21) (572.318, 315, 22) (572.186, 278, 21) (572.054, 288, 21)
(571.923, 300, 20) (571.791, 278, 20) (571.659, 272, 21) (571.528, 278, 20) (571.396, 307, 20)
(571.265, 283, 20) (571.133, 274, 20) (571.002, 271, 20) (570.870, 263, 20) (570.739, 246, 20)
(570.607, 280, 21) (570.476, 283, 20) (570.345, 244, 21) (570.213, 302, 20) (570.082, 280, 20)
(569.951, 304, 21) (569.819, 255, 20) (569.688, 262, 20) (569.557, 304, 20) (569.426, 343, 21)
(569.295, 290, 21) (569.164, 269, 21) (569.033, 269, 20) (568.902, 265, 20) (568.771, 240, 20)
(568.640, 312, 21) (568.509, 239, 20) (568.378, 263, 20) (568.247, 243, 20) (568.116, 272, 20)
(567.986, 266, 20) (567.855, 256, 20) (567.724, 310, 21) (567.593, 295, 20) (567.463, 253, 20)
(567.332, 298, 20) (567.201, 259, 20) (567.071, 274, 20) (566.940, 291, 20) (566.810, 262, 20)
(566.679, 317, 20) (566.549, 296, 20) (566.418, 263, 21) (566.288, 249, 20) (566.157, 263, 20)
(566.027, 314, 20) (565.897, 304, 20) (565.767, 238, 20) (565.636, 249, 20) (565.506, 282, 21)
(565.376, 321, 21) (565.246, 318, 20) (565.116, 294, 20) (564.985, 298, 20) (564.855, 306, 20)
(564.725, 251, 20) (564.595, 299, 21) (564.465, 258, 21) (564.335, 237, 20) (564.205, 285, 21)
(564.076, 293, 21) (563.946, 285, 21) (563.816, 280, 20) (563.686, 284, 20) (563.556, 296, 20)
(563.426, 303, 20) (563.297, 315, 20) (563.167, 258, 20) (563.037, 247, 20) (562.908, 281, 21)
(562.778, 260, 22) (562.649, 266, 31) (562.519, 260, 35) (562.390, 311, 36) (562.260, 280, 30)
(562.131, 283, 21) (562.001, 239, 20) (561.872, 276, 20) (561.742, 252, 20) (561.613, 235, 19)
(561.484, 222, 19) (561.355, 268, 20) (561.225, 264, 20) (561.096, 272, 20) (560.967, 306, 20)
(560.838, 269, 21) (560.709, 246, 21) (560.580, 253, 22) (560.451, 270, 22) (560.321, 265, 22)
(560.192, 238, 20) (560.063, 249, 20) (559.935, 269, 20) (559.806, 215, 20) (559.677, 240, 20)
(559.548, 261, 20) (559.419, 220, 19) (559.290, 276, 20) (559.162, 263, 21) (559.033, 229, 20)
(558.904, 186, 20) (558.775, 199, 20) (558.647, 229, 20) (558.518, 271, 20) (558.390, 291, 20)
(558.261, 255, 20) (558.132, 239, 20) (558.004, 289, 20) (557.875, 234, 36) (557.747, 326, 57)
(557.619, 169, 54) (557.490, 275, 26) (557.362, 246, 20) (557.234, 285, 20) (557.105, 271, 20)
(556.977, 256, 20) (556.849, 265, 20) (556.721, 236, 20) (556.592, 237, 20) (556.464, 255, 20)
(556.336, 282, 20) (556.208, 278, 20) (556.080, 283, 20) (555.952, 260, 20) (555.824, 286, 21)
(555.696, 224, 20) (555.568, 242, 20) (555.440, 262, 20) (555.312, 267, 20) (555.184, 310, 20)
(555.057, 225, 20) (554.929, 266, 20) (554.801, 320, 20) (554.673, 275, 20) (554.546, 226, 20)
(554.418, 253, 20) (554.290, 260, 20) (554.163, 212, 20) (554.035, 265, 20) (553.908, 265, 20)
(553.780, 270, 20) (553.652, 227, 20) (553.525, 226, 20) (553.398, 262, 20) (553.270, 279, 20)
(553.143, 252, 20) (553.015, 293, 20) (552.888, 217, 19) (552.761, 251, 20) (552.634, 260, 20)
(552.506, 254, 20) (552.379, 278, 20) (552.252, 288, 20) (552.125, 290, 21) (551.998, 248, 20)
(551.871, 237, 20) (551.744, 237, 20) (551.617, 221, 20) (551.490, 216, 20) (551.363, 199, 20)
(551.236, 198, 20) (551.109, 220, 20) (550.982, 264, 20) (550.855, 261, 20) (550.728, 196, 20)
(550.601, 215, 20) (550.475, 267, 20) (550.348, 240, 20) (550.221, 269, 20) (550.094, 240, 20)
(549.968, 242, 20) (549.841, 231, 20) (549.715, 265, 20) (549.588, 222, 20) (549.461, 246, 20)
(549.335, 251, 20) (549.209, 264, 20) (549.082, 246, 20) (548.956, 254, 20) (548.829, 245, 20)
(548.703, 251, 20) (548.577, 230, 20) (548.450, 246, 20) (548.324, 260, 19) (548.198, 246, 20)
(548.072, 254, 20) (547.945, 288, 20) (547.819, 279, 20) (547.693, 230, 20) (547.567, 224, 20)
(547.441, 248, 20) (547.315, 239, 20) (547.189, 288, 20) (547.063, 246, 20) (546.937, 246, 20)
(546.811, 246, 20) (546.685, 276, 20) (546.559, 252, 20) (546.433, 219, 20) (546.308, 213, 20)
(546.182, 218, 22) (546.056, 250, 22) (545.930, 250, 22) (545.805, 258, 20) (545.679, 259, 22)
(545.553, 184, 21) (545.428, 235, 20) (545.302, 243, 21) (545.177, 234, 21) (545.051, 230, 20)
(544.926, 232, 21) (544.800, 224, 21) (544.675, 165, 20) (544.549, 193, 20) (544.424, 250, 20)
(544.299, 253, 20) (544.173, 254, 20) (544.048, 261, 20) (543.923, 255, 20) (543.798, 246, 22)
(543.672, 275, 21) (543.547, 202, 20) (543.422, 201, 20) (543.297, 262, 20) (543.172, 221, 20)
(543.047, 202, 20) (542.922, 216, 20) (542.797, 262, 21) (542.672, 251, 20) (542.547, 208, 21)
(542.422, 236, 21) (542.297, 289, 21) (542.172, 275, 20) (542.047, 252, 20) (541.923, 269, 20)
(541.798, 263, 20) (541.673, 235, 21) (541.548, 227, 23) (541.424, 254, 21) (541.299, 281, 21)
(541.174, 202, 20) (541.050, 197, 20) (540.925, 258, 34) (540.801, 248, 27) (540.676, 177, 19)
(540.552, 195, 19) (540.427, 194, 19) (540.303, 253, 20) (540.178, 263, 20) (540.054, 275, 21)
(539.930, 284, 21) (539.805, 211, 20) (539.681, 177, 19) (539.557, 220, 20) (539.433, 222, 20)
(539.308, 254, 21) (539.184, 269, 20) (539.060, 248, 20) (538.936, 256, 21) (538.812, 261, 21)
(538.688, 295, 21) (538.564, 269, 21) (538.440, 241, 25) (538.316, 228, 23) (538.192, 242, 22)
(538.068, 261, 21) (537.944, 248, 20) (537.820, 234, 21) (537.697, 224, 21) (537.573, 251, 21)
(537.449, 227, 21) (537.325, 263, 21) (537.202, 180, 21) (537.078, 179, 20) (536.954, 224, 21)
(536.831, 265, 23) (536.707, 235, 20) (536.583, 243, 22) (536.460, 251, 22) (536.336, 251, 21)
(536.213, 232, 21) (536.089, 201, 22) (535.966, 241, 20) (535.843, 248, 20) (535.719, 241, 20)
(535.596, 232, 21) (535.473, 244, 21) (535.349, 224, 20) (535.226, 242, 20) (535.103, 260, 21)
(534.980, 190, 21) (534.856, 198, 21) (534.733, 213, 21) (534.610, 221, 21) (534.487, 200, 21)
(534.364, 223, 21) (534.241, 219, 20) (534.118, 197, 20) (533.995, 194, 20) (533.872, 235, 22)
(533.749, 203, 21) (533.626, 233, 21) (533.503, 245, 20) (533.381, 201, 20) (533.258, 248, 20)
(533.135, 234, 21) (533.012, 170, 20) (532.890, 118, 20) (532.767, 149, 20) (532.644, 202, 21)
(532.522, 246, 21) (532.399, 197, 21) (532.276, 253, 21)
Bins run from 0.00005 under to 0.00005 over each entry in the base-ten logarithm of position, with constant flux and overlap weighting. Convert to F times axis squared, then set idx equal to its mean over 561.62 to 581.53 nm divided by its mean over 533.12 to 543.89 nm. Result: 1.4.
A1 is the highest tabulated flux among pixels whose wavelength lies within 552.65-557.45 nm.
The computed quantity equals 320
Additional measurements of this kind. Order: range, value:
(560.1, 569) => 321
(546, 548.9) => 288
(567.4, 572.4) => 343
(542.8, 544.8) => 275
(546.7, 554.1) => 293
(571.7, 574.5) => 330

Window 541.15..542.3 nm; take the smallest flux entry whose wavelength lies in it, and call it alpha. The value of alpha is 202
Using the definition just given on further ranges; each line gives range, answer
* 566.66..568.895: 239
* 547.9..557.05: 196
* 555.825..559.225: 169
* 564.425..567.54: 238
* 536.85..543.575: 177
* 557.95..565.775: 186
